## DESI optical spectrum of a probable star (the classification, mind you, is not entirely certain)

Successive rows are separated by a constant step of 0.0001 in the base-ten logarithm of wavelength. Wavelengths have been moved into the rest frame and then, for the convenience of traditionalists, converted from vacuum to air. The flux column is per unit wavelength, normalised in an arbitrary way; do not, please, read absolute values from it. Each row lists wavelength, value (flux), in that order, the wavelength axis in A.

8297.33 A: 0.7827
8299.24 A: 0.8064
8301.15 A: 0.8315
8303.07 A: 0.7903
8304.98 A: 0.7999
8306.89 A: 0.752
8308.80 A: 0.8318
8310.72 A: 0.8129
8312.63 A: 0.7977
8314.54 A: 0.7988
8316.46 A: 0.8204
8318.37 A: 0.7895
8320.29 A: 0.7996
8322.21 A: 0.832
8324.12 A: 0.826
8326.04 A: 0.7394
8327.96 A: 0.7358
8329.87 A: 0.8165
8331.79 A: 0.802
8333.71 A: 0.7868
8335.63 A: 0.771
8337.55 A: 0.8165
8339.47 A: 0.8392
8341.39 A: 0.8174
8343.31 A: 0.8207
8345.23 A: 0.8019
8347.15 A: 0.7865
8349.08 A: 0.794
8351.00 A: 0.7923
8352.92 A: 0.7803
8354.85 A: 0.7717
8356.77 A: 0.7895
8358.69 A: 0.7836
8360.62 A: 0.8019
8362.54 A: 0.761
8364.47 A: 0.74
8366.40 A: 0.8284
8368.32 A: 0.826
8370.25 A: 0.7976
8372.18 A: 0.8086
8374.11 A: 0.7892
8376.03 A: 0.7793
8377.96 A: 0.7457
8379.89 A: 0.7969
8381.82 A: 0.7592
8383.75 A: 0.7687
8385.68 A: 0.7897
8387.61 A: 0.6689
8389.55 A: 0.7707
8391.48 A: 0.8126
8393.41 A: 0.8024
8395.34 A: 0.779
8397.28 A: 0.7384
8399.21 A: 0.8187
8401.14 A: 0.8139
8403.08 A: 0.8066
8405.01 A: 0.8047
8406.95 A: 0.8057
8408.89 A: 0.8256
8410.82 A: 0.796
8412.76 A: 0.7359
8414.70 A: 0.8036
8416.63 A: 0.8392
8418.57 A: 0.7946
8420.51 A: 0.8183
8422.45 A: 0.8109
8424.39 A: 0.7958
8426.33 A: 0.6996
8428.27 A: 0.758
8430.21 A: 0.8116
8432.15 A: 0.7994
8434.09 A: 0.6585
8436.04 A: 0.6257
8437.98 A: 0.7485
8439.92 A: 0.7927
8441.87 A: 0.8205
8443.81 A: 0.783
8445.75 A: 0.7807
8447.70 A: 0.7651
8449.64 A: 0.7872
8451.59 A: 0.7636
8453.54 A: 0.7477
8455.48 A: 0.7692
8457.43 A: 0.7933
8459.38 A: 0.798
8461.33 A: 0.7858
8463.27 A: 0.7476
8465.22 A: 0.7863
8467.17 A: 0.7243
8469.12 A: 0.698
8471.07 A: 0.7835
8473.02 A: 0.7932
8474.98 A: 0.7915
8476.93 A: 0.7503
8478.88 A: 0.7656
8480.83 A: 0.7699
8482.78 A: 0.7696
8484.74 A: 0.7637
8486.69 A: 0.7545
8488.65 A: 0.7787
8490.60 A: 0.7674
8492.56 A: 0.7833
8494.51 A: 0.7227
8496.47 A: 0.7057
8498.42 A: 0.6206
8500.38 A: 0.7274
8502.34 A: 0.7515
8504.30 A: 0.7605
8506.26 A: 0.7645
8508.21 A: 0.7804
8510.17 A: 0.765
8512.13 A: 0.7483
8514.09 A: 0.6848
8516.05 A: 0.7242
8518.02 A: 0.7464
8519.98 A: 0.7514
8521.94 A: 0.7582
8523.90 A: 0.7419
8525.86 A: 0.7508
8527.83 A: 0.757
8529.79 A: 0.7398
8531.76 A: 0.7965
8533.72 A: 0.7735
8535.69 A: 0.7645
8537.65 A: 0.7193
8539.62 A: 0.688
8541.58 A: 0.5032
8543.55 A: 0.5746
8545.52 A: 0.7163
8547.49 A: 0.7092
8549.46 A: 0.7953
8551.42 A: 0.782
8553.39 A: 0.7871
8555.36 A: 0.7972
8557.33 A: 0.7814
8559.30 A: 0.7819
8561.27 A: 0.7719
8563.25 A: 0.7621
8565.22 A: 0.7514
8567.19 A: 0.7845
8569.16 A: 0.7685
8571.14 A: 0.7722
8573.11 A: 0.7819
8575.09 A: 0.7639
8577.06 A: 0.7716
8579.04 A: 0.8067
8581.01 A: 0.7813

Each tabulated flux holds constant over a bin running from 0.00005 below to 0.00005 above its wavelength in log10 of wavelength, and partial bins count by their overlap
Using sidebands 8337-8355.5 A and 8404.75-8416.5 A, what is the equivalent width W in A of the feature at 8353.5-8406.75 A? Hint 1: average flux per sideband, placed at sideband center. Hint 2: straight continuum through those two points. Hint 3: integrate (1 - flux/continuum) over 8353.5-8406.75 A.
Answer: 1.1 A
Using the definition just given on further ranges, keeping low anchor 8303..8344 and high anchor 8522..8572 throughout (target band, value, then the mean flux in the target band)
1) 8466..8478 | 0.1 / 0.757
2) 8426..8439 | 0.7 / 0.731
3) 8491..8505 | 0.6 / 0.725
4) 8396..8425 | -0.8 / 0.8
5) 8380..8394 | 0.3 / 0.768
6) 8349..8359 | 0.1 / 0.785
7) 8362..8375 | -0.1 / 0.794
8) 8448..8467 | -0.2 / 0.773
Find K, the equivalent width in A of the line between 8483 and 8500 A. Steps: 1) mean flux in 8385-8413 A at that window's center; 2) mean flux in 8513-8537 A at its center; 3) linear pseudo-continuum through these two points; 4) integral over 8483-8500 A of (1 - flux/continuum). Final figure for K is 0.5 A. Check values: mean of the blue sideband 0.786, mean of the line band 0.738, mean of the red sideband 0.749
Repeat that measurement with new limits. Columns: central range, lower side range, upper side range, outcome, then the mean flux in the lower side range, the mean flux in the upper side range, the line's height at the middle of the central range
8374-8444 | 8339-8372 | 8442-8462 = 0.81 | 0.796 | 0.779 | 0.786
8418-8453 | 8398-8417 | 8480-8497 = 0.93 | 0.803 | 0.758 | 0.788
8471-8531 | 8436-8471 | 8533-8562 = -0.23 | 0.766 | 0.729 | 0.748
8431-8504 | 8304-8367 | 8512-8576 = 0.57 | 0.795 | 0.743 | 0.762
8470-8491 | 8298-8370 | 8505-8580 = -0.25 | 0.797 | 0.748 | 0.762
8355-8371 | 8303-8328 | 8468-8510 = -0.10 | 0.797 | 0.753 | 0.785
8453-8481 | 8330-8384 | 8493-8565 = -0.39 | 0.792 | 0.737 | 0.757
